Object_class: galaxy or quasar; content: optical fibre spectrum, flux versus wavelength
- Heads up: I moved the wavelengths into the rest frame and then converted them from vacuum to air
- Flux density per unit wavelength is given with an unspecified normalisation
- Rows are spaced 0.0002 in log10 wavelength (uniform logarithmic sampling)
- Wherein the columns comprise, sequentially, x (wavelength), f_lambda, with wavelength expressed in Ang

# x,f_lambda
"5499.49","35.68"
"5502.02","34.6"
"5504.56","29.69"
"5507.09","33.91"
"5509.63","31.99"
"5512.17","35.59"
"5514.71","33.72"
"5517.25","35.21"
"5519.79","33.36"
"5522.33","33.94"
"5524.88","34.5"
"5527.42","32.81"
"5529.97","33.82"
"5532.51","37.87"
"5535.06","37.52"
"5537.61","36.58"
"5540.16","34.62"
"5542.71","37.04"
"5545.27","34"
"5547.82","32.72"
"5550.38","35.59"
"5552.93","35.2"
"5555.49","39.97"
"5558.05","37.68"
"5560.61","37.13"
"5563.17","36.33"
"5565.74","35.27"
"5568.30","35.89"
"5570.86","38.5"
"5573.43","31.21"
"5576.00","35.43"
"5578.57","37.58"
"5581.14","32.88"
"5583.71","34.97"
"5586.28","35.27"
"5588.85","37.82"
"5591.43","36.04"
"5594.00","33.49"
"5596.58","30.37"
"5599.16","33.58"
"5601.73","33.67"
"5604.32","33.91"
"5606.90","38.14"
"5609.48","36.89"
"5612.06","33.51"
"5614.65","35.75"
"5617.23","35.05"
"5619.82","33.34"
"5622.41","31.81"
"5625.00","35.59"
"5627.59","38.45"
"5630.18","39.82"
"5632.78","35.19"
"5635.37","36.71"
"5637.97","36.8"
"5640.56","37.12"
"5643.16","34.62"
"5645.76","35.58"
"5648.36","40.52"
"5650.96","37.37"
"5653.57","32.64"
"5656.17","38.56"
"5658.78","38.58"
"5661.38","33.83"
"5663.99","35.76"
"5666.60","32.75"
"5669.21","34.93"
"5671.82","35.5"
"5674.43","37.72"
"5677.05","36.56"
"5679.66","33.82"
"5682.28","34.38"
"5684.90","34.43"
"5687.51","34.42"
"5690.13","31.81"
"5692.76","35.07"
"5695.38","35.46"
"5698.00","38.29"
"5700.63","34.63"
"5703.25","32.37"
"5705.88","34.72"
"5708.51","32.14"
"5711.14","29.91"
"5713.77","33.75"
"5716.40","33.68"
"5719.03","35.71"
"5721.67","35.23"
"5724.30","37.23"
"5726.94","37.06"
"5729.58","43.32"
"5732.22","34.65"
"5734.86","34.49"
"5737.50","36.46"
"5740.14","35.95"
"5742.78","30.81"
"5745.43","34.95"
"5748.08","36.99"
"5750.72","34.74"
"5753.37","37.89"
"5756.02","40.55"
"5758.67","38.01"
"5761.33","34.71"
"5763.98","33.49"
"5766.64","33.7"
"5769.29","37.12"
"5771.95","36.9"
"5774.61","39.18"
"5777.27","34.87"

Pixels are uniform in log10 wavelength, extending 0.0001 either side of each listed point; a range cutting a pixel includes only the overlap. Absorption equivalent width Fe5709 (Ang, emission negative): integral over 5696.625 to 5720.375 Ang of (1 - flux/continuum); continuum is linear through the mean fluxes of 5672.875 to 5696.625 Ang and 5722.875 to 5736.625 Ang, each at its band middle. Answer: 1.5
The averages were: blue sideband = 34.9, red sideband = 37.3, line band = 33.9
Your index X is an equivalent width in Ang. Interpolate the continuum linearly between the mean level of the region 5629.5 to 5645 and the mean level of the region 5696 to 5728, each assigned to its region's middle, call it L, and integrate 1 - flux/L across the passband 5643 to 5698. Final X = 0.2 Ang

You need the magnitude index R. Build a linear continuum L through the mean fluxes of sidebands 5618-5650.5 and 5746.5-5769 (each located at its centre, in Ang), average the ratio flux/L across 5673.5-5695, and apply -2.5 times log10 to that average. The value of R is 0.05 mag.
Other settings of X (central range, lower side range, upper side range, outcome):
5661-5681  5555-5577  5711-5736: 0.43 Ang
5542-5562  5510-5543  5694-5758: -0.62 Ang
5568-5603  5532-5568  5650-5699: 1.19 Ang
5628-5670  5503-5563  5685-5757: -1.45 Ang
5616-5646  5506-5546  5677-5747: -0.89 Ang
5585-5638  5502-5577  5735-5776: 0.20 Ang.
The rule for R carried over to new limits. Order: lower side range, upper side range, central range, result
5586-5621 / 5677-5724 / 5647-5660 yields -0.091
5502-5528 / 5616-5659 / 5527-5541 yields -0.055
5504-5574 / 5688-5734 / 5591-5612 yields 0.022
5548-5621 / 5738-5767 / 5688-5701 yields 0.017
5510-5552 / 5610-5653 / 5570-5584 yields 0.013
